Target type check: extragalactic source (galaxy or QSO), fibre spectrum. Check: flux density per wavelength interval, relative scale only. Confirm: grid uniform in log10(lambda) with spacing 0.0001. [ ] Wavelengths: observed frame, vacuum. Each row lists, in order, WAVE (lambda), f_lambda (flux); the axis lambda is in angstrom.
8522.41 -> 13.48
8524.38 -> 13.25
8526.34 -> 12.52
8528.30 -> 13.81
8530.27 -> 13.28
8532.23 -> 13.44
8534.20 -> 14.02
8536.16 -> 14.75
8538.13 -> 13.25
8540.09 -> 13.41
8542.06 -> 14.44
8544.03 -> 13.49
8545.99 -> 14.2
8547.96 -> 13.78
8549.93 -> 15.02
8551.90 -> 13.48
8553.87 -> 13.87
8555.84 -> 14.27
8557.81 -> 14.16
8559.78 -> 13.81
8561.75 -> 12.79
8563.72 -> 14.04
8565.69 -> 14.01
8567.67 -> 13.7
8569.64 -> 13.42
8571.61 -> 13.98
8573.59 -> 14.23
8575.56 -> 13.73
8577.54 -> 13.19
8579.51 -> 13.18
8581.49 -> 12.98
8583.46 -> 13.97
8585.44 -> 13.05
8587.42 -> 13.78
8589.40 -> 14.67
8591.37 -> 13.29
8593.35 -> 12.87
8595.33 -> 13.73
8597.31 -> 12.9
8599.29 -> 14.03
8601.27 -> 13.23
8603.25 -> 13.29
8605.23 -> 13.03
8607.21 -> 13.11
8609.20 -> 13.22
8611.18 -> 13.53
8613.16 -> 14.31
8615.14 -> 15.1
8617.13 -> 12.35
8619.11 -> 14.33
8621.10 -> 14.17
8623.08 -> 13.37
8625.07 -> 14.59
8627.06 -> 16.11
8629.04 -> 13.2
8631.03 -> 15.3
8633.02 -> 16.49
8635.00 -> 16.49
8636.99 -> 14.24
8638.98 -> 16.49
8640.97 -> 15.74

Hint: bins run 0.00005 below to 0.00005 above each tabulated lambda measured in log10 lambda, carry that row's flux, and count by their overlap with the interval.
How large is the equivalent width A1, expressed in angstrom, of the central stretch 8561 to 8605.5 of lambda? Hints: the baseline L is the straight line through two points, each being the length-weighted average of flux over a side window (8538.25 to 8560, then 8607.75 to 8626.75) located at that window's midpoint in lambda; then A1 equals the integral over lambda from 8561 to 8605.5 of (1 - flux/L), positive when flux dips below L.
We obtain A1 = 1.3 angstrom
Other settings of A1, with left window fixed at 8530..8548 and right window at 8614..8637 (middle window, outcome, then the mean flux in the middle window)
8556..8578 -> 0.52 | 13.8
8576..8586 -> 0.65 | 13.3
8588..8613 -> 1.69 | 13.4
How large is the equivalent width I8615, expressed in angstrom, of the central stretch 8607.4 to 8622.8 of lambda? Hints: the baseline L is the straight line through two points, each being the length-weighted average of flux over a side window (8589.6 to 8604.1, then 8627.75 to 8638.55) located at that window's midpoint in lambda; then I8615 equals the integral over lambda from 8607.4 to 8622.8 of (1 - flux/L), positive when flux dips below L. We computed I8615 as 0.58 angstrom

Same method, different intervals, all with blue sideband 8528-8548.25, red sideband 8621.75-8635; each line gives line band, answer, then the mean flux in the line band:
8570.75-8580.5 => 0.4 angstrom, 13.7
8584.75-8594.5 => 0.6 angstrom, 13.6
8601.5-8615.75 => 1.1 angstrom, 13.6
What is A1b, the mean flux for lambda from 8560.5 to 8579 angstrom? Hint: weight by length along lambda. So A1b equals 13.7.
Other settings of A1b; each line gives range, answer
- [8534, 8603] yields 13.7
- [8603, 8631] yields 13.9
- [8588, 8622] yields 13.6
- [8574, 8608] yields 13.4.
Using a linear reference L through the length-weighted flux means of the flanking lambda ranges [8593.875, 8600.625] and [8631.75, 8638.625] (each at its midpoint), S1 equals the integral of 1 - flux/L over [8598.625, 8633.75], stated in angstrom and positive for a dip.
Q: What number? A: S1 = 1.5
